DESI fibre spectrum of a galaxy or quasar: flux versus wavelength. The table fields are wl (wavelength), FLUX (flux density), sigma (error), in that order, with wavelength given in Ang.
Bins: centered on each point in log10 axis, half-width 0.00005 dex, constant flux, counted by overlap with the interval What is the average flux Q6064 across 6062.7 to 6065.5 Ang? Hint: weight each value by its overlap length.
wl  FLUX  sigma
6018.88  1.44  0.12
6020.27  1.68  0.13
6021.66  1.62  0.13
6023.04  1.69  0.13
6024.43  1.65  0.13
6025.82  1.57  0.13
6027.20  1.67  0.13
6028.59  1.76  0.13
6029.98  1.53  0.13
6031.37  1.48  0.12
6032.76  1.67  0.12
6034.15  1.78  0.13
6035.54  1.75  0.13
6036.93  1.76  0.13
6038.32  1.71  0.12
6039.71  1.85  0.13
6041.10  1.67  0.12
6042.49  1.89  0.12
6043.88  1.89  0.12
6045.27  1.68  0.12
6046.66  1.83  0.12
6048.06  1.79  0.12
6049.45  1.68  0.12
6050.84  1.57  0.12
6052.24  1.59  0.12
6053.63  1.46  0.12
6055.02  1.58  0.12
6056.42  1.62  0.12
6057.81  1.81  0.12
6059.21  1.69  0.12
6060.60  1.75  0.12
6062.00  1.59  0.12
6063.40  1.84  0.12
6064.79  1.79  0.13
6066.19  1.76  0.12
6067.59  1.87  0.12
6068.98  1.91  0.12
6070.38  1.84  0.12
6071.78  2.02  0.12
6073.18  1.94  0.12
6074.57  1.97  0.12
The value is 1.82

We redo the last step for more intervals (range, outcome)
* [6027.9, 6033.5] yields 1.61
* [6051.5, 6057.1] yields 1.56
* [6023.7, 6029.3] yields 1.66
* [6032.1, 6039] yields 1.73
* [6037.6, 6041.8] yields 1.74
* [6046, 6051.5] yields 1.72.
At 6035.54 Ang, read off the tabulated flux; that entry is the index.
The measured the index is 1.75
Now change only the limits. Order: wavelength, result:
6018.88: 1.44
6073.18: 1.94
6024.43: 1.65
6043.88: 1.89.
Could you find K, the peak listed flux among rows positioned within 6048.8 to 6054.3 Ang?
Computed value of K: 1.68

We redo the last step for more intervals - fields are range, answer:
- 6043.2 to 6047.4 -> 1.89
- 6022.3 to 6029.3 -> 1.76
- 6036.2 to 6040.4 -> 1.85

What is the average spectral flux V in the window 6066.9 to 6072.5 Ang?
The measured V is 1.91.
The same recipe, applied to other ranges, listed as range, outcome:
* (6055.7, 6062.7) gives 1.69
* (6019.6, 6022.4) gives 1.65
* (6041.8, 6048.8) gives 1.82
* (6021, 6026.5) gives 1.63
